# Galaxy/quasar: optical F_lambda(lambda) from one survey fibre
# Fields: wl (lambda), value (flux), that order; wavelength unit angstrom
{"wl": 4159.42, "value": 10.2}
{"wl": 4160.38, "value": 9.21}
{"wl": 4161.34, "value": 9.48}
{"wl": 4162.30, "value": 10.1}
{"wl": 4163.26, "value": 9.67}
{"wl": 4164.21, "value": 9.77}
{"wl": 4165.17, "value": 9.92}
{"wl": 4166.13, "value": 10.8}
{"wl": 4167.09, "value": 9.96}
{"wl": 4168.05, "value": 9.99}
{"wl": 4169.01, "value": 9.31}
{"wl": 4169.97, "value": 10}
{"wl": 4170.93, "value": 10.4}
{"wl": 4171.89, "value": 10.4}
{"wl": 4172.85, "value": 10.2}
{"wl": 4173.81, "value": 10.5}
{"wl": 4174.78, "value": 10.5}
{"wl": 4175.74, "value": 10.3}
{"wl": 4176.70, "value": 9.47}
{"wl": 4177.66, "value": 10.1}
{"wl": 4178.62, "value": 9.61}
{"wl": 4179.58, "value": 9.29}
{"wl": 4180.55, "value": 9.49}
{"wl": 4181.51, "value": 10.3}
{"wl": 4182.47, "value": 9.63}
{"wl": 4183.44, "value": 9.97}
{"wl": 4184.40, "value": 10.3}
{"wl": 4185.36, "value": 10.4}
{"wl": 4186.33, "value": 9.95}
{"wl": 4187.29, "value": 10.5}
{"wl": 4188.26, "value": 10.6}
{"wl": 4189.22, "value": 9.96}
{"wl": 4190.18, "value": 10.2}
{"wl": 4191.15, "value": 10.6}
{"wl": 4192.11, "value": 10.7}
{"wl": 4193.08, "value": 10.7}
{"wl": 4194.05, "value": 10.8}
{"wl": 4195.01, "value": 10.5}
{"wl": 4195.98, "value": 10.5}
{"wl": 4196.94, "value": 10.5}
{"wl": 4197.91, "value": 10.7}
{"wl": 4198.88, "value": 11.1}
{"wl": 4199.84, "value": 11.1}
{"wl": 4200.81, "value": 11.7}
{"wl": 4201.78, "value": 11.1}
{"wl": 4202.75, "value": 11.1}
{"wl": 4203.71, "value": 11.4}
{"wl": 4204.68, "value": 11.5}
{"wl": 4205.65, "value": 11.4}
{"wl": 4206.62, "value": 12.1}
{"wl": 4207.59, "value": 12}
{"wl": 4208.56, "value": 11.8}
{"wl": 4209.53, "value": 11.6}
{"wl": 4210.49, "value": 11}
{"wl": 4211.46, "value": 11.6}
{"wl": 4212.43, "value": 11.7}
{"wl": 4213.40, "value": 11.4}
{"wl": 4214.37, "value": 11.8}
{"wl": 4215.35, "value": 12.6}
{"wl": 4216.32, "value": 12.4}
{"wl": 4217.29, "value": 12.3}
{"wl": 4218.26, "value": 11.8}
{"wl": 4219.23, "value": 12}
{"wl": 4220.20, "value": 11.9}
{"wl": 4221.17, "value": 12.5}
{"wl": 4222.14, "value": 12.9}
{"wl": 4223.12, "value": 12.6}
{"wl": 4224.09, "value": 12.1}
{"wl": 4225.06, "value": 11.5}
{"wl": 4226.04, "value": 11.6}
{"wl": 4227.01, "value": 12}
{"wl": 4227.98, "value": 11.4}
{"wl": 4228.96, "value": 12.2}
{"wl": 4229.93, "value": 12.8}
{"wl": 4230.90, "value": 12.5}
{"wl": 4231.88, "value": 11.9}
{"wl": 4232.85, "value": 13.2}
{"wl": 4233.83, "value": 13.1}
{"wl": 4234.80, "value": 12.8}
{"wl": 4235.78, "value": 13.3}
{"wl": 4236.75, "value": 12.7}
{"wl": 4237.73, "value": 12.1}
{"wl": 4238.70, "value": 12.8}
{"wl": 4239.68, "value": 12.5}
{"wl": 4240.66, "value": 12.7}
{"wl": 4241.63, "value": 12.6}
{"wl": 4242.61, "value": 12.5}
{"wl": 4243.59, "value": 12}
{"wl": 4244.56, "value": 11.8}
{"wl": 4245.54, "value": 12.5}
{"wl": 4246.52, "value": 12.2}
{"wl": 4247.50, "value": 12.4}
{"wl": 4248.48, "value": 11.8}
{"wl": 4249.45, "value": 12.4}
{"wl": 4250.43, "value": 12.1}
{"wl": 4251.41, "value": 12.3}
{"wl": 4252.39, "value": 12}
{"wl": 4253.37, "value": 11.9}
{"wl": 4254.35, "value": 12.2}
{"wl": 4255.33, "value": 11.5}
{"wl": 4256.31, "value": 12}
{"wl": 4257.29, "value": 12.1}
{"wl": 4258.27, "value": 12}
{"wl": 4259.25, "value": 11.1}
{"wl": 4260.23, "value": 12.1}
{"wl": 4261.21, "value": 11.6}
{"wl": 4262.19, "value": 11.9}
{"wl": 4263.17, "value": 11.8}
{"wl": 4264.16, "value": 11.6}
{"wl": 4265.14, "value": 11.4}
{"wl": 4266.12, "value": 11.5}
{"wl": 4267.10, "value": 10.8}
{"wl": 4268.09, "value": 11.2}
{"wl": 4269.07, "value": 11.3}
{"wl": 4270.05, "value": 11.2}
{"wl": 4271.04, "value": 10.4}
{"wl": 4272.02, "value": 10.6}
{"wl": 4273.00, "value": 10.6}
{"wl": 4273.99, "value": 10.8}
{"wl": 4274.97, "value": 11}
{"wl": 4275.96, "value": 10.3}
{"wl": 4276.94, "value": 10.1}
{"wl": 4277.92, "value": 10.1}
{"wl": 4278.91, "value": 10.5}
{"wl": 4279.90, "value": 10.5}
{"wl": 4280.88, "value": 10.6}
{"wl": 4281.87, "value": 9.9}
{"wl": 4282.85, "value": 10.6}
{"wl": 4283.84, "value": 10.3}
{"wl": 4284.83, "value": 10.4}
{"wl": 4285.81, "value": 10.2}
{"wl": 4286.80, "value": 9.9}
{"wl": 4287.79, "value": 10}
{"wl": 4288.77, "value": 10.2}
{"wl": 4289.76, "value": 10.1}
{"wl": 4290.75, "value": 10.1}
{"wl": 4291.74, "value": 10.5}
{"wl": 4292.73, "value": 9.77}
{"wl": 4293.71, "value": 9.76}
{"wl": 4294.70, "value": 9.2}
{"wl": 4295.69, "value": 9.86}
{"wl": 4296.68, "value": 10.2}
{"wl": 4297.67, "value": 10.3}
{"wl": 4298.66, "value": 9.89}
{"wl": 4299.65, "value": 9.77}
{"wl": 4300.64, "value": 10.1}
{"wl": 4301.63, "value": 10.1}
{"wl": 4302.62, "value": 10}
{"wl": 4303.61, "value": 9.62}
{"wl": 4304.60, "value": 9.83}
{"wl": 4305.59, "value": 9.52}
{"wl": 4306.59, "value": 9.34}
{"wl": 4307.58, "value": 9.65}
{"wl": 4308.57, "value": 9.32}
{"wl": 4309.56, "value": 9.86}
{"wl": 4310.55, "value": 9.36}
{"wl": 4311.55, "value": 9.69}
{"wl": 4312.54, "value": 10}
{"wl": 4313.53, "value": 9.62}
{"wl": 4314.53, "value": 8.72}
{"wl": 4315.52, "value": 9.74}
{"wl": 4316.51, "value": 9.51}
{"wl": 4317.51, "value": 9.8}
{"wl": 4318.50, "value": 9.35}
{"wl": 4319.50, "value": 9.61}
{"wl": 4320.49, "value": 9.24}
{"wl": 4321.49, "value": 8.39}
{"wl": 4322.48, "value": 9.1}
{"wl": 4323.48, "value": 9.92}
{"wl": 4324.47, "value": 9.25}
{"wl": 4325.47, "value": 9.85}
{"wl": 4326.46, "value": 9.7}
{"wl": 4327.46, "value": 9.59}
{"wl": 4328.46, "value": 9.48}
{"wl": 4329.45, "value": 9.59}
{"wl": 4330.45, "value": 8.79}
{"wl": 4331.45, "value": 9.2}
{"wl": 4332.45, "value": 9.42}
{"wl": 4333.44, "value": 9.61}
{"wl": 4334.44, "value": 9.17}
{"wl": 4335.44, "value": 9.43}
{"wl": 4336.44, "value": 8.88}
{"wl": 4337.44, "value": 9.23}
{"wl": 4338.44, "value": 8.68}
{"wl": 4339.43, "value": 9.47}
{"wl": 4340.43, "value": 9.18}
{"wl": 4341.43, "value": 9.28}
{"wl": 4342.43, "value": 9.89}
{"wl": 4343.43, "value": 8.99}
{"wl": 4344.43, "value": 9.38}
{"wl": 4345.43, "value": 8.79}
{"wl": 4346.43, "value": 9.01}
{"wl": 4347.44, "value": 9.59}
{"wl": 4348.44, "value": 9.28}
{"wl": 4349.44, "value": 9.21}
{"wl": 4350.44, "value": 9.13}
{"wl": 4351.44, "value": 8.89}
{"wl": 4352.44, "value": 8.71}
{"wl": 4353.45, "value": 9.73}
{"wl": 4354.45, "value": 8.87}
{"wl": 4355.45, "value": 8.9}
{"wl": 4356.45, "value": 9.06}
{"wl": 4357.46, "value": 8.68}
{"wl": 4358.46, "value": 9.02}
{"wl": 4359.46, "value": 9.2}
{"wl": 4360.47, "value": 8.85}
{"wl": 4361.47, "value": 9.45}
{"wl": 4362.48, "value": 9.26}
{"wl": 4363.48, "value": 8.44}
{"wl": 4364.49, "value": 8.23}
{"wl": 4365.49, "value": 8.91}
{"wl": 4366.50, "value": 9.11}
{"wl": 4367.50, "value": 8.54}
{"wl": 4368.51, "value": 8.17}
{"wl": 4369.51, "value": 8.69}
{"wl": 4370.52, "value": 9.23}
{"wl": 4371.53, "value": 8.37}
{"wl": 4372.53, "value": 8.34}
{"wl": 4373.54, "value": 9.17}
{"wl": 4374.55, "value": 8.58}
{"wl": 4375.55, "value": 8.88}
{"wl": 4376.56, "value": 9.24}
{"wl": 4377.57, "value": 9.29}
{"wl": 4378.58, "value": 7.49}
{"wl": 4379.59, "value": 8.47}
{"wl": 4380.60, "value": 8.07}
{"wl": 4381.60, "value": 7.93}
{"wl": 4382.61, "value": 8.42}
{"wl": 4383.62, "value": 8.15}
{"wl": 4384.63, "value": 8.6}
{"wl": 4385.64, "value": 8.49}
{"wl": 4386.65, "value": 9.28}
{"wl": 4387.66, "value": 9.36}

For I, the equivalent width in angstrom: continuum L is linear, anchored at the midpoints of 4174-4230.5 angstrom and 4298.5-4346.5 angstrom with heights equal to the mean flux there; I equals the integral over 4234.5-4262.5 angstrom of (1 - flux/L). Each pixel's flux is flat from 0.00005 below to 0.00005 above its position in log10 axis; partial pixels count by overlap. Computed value -4.6 angstrom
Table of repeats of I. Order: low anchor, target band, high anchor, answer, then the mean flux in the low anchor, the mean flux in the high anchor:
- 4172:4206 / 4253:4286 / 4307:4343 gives -4.1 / 10.5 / 9.41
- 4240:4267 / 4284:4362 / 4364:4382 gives 4.0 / 12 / 8.6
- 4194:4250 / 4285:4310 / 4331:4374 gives 0.9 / 12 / 9.04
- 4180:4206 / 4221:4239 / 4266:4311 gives -3.4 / 10.6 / 10.2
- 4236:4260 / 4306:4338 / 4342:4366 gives 1.9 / 12.2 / 9.06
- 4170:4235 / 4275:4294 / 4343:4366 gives -0.4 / 11.2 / 9.02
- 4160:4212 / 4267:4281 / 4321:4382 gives -1.4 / 10.5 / 9.02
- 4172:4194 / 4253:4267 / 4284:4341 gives -2.7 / 10.2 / 9.62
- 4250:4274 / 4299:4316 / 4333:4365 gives 1.0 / 11.5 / 9.11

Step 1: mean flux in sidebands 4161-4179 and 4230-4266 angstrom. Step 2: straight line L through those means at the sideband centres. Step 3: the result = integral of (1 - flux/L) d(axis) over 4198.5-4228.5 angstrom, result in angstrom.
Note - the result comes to -1.42 angstrom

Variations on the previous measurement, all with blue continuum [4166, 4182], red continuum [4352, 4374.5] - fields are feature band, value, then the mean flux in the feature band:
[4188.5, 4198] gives -0.6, 10.5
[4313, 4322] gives -0.2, 9.33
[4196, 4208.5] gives -1.8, 11.3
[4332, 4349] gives -0.5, 9.25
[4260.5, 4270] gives -2.0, 11.5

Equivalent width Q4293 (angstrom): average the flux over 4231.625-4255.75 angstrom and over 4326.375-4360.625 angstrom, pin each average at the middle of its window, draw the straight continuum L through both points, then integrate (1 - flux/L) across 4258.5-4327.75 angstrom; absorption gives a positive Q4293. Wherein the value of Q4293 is 4.0 angstrom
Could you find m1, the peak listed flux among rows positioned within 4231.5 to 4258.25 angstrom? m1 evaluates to 13.3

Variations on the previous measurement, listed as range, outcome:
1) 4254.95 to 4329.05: 12.1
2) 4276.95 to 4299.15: 10.6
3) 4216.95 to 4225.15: 12.9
